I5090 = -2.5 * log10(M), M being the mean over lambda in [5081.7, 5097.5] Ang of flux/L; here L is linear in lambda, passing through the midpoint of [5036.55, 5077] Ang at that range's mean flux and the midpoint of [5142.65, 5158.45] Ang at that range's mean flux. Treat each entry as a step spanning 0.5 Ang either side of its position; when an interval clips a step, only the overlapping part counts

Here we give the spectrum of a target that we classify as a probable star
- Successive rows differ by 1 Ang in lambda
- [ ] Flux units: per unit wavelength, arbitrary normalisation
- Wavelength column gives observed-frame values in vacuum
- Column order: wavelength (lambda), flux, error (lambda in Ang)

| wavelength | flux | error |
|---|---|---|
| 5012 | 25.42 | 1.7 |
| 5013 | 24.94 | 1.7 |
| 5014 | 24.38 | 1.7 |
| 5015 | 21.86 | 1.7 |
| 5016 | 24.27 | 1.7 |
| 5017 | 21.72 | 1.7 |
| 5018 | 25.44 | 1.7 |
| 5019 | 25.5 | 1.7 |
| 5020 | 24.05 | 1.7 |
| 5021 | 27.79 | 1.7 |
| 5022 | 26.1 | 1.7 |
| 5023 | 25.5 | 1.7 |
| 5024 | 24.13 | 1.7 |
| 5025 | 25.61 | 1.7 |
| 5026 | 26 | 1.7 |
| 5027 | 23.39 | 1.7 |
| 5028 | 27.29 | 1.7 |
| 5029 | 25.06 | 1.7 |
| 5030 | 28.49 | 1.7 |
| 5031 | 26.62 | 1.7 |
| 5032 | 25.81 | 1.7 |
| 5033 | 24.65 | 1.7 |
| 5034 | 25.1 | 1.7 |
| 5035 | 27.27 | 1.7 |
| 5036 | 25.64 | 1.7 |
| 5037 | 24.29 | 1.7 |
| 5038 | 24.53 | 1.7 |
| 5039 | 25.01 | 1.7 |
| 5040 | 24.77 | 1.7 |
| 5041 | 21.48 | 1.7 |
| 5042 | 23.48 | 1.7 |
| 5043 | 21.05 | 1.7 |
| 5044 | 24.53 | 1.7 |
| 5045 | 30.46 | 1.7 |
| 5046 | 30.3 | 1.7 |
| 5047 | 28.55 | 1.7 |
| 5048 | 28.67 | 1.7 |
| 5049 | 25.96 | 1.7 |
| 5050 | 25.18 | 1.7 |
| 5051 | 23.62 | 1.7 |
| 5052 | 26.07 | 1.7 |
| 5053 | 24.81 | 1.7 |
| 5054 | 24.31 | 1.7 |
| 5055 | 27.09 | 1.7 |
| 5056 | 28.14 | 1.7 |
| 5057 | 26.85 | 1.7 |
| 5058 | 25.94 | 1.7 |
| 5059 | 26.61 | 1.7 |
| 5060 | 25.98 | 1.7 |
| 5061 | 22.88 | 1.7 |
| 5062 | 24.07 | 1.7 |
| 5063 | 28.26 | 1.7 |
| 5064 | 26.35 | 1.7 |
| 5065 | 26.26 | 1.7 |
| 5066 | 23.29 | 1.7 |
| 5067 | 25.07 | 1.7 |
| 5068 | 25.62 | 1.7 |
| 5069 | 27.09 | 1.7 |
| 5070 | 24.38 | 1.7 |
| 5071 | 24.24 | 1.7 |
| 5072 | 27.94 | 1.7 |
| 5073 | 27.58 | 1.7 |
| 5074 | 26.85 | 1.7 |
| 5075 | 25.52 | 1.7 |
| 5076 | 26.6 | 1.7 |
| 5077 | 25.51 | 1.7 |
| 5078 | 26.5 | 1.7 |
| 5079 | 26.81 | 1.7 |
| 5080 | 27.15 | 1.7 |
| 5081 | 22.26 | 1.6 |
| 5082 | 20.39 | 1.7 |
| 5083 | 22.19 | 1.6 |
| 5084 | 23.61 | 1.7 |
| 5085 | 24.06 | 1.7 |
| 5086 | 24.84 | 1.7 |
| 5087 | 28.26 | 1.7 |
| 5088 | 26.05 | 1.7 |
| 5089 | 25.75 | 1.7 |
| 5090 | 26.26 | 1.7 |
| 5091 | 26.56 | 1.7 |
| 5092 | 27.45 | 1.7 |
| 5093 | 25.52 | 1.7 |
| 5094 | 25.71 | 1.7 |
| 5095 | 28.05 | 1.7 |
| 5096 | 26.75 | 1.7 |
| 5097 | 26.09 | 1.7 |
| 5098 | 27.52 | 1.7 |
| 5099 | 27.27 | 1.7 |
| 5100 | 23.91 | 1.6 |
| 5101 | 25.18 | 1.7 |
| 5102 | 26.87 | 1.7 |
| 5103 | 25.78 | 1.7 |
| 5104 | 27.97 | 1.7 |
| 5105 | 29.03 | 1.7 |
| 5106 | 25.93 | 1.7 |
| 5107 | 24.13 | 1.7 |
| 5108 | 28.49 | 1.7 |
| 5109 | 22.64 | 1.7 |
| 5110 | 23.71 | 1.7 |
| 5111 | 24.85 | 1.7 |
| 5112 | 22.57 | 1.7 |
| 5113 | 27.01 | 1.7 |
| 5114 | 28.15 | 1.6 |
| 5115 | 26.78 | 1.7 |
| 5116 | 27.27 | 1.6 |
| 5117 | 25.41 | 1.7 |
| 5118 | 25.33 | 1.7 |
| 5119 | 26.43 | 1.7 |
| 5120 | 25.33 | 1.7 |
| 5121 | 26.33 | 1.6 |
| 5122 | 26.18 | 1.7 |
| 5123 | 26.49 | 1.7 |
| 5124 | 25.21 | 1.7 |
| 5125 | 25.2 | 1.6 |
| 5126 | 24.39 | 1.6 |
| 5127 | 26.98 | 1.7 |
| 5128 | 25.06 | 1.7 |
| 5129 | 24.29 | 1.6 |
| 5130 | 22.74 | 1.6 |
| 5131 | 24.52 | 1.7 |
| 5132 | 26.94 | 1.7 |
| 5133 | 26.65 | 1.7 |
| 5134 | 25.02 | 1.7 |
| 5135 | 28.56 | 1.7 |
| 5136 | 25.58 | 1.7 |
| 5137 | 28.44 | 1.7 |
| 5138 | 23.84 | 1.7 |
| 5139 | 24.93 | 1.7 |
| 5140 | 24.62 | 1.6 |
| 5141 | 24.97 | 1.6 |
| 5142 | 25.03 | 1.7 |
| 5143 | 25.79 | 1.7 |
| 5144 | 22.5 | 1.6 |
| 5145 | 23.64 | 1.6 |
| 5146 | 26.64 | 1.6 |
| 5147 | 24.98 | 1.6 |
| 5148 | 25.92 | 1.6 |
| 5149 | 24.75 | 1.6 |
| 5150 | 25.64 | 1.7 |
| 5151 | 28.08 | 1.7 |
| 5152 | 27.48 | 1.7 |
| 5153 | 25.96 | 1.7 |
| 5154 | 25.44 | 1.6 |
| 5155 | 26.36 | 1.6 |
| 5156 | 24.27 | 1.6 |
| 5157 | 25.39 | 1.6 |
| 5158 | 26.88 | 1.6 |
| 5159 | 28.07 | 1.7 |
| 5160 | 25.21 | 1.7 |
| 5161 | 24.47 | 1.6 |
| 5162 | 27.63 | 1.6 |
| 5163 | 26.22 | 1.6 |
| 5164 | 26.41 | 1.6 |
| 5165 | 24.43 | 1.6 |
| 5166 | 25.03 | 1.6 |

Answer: 0.007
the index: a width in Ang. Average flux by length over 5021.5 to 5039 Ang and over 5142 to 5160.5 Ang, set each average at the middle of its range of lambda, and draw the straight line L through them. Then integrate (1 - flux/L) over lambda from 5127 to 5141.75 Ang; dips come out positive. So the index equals 0.12 Ang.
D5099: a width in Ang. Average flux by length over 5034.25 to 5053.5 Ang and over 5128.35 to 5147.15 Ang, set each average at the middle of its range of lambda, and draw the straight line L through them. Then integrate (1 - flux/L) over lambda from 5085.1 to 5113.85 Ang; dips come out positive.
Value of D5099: -0.79 Ang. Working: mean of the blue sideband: 25.6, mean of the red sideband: 25.2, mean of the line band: 26.1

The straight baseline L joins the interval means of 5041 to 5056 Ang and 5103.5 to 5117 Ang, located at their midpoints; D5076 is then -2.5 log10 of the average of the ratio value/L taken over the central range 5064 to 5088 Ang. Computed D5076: 0.026 mag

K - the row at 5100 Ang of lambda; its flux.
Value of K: 23.91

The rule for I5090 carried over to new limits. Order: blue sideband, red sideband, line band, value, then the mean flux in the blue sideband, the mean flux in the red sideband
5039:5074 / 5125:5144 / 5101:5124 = -0.02 mag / 25.8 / 25.4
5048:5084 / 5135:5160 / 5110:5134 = 0.00 mag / 25.5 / 25.7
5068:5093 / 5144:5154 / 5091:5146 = -0.01 mag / 25.6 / 25.7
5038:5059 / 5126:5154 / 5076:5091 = 0.03 mag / 25.8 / 25.5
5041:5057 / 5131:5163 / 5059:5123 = 0.01 mag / 26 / 25.8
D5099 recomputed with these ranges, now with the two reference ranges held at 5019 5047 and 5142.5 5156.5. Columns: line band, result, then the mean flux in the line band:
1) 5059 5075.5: -0.1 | 25.7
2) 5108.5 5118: 0.1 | 25.4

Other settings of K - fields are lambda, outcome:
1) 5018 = 25.44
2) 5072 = 27.94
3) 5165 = 24.43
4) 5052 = 26.07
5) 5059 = 26.61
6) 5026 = 26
